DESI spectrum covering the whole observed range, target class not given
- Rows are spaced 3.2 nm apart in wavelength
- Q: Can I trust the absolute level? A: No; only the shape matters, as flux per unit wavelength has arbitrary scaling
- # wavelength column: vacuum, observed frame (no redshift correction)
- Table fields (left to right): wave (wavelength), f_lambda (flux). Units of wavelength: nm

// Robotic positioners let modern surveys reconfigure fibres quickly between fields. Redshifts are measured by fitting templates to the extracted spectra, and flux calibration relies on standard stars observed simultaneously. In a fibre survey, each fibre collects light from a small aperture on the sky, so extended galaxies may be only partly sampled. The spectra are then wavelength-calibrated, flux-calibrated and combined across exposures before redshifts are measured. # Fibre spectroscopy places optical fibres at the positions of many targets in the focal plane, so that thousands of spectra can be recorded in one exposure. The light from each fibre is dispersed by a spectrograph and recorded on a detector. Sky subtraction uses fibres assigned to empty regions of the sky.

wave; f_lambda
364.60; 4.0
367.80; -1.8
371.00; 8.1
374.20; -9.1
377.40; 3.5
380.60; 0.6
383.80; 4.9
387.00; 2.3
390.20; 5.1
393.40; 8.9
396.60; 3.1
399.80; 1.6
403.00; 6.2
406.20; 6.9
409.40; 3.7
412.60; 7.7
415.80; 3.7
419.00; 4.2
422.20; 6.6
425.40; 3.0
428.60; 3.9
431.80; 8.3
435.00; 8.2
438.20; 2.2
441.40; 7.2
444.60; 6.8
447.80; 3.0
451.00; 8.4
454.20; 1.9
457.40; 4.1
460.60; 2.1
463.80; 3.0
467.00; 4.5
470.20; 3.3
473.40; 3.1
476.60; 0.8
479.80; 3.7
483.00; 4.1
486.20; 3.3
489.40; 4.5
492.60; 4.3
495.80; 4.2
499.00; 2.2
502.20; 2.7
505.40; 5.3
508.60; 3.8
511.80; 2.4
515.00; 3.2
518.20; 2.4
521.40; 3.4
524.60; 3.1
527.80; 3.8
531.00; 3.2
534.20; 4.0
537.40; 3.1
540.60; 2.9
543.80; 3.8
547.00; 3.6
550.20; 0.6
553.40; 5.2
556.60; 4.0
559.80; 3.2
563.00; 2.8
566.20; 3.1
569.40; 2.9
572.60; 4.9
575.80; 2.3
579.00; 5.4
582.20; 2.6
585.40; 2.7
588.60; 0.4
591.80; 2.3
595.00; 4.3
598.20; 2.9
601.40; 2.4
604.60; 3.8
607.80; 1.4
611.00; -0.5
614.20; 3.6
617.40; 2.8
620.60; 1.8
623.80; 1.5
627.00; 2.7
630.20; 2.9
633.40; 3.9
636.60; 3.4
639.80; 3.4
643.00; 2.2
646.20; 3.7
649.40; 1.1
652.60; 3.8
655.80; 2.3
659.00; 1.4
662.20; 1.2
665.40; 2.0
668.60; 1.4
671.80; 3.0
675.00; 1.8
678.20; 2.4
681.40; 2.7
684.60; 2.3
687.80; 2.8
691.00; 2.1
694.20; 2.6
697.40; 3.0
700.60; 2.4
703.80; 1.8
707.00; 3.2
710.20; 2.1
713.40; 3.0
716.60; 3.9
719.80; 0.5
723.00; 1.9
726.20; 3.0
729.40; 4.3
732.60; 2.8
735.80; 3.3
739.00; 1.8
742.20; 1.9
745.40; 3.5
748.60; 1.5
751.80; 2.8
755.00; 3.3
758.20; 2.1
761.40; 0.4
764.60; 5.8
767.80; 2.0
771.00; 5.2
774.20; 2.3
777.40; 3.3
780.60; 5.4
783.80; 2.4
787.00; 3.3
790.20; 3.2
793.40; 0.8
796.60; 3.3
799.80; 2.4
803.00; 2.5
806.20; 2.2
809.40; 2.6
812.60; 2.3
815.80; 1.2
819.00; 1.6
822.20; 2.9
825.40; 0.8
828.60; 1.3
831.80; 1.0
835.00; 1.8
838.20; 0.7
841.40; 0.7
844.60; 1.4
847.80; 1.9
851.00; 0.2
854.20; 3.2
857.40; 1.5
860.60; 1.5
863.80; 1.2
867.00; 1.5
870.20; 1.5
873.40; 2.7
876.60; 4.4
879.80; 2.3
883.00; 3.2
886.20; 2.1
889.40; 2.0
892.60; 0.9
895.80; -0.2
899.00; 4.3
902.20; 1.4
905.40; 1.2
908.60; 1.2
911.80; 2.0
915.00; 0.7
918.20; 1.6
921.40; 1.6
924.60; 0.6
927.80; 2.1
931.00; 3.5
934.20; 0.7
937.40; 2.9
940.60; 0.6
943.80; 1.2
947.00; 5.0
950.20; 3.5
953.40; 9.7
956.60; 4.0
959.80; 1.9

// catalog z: 1.558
